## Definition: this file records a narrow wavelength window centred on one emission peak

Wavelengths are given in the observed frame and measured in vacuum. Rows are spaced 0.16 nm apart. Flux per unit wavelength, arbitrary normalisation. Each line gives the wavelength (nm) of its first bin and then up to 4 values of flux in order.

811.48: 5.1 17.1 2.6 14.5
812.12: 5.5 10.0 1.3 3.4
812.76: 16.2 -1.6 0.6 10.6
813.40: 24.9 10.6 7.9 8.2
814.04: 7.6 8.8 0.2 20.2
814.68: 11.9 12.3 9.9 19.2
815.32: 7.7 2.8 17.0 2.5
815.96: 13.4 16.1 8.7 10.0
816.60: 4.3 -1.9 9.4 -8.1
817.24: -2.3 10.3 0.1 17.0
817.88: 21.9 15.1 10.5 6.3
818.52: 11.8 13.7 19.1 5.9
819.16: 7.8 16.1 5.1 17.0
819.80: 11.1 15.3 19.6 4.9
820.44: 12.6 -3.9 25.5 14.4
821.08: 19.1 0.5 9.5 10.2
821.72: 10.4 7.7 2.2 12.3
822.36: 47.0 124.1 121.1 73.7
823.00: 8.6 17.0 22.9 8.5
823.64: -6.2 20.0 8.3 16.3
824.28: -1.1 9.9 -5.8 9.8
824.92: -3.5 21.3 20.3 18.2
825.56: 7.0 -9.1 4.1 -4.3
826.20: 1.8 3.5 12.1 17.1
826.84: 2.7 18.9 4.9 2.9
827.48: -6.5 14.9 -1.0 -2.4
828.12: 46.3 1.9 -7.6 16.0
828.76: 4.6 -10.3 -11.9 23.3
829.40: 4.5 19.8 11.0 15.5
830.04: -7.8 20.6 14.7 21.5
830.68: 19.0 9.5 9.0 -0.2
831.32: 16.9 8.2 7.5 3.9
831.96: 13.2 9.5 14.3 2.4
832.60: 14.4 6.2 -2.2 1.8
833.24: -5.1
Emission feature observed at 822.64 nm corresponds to H-alpha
